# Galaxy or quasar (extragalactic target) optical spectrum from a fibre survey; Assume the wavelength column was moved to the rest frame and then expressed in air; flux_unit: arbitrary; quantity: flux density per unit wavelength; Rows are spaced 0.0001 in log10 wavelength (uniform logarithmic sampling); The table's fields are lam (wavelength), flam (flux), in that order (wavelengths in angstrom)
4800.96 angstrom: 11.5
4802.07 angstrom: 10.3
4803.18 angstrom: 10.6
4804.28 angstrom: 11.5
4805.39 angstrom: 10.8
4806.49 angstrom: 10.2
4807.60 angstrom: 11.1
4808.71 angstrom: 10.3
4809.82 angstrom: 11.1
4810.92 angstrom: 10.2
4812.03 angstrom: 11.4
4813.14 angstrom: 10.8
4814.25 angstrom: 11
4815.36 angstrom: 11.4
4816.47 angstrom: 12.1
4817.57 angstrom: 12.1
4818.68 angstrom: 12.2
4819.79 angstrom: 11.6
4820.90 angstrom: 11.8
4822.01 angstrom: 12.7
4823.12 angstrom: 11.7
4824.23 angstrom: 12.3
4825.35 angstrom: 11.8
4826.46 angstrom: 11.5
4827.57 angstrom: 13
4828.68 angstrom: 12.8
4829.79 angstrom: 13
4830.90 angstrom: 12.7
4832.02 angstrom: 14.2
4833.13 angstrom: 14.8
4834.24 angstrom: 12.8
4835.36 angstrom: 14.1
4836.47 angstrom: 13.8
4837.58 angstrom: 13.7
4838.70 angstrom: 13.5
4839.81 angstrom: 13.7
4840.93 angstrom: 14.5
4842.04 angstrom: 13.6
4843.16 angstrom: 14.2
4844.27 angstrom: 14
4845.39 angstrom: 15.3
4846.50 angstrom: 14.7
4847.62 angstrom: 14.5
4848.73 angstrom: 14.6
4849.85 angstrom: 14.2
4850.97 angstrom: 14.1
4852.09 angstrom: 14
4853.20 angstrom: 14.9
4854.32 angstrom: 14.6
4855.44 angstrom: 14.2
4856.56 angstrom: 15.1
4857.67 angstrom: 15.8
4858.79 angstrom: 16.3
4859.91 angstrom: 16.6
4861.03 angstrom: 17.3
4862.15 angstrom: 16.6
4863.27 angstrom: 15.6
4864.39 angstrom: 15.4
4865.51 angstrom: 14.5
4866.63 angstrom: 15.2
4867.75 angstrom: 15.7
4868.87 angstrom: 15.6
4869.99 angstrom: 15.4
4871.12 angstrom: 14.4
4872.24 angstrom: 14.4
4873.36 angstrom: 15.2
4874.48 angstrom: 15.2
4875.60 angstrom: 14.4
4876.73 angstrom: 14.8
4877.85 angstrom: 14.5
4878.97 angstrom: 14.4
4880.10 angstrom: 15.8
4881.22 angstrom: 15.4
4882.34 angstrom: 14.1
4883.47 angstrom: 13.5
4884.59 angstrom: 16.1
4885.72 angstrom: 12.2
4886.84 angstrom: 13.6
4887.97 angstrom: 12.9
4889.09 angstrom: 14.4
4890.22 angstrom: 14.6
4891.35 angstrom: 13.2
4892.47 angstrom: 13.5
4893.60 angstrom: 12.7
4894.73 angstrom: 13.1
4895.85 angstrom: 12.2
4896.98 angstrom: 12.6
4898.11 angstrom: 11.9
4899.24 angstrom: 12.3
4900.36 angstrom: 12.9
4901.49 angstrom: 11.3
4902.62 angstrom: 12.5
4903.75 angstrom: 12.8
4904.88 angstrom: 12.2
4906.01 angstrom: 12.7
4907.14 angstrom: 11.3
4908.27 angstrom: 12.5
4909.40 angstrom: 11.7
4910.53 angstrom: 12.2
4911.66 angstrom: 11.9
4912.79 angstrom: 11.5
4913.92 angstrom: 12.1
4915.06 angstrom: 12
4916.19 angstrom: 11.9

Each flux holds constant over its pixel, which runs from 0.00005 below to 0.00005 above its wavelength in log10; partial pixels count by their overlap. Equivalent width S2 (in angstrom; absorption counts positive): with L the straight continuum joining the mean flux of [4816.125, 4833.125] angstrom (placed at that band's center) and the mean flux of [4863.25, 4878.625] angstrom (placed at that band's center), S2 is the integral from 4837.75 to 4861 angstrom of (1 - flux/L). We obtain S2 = -1.4 angstrom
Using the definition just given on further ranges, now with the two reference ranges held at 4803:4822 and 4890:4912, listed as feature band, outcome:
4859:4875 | -4.7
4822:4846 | -3.8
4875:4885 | -2.1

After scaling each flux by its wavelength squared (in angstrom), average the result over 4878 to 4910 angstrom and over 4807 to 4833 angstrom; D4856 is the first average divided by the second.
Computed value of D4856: 1.1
